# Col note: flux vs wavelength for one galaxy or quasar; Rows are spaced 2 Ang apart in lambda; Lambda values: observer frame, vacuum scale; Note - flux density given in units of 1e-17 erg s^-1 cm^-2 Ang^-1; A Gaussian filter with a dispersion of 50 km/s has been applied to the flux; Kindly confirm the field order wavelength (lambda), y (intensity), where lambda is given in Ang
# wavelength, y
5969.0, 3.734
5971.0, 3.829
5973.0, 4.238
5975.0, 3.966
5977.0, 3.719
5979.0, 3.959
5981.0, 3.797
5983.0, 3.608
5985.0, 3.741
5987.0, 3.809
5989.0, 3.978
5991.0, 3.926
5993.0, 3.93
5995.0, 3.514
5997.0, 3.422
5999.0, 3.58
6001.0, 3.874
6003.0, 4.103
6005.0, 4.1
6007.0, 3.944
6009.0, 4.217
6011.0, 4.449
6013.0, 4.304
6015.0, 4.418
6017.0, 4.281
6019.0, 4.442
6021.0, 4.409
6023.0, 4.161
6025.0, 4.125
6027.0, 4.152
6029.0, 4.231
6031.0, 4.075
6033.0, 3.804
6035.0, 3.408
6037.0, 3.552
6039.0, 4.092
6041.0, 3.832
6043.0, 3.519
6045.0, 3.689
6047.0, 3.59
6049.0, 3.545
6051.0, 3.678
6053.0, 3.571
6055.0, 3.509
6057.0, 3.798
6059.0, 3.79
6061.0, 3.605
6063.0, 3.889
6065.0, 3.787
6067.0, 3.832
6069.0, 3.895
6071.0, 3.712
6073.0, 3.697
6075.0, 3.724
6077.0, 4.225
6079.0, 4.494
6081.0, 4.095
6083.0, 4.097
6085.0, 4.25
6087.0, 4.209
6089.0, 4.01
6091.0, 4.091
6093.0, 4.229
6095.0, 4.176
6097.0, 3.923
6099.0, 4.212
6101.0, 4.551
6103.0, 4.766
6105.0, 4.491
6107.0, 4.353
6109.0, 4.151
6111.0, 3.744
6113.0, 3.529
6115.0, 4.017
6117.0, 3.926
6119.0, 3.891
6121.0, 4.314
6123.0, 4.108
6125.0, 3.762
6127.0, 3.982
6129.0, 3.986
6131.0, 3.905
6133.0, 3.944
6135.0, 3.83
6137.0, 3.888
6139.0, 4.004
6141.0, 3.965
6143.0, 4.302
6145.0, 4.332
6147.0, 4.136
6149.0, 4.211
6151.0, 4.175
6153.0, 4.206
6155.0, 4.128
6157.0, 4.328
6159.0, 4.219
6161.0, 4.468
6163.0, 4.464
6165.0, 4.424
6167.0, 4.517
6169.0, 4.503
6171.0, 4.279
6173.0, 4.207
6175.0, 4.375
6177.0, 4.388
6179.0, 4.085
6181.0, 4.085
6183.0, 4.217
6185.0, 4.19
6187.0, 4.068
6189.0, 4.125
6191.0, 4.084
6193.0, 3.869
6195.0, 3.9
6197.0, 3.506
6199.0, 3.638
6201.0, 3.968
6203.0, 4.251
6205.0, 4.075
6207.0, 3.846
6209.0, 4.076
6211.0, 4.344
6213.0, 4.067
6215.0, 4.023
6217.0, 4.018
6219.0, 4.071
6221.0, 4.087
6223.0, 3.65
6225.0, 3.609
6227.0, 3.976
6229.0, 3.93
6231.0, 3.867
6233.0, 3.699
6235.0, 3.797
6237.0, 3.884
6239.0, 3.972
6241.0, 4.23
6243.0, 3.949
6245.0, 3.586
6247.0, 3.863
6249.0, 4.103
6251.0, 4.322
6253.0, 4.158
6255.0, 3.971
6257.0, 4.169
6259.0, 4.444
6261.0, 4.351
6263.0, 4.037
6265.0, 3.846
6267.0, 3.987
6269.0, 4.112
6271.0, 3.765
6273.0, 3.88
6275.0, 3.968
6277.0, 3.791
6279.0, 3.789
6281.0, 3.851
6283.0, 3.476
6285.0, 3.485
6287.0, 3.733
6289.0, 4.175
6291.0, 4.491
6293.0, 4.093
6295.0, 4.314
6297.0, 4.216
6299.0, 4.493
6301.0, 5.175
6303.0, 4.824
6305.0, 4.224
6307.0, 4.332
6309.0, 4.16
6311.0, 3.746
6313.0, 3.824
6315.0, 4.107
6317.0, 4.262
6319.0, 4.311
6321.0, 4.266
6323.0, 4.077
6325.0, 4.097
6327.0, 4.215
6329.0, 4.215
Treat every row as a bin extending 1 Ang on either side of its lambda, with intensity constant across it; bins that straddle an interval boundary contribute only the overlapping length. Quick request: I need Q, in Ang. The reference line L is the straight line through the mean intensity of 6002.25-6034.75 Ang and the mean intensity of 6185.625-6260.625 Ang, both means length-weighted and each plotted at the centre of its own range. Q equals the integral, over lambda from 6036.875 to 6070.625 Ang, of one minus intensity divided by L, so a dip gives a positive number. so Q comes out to 3.5 Ang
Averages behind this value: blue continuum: 4.18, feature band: 3.72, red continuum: 3.98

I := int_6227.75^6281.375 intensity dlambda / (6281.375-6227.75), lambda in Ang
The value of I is 3.98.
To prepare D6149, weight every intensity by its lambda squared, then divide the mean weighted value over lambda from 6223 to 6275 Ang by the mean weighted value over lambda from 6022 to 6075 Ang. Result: 1.12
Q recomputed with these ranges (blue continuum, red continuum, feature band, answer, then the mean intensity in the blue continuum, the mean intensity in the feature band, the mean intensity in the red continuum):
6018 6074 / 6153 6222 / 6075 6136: -2.13 Ang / 3.84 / 4.1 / 4.14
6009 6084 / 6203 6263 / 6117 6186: -3.30 Ang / 3.94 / 4.17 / 4.01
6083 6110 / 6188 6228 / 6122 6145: 0.95 Ang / 4.26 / 3.99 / 3.96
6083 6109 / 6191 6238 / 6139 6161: -0.52 Ang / 4.26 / 4.2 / 3.92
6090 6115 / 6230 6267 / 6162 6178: -1.14 Ang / 4.18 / 4.39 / 4.01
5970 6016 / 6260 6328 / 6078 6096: -0.90 Ang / 3.93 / 4.18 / 4.1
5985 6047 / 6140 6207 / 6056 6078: 1.19 Ang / 3.97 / 3.81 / 4.17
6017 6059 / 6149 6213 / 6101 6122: -0.63 Ang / 3.87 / 4.14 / 4.16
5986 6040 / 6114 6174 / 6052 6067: 1.27 Ang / 4.01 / 3.72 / 4.15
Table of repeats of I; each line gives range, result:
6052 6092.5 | 3.92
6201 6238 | 3.96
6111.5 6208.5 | 4.09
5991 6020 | 4.04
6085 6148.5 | 4.09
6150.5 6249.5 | 4.07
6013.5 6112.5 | 4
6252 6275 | 4.06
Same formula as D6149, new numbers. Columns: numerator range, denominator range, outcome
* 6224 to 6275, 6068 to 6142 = 1.03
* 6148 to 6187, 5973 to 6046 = 1.14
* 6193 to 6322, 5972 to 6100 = 1.10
